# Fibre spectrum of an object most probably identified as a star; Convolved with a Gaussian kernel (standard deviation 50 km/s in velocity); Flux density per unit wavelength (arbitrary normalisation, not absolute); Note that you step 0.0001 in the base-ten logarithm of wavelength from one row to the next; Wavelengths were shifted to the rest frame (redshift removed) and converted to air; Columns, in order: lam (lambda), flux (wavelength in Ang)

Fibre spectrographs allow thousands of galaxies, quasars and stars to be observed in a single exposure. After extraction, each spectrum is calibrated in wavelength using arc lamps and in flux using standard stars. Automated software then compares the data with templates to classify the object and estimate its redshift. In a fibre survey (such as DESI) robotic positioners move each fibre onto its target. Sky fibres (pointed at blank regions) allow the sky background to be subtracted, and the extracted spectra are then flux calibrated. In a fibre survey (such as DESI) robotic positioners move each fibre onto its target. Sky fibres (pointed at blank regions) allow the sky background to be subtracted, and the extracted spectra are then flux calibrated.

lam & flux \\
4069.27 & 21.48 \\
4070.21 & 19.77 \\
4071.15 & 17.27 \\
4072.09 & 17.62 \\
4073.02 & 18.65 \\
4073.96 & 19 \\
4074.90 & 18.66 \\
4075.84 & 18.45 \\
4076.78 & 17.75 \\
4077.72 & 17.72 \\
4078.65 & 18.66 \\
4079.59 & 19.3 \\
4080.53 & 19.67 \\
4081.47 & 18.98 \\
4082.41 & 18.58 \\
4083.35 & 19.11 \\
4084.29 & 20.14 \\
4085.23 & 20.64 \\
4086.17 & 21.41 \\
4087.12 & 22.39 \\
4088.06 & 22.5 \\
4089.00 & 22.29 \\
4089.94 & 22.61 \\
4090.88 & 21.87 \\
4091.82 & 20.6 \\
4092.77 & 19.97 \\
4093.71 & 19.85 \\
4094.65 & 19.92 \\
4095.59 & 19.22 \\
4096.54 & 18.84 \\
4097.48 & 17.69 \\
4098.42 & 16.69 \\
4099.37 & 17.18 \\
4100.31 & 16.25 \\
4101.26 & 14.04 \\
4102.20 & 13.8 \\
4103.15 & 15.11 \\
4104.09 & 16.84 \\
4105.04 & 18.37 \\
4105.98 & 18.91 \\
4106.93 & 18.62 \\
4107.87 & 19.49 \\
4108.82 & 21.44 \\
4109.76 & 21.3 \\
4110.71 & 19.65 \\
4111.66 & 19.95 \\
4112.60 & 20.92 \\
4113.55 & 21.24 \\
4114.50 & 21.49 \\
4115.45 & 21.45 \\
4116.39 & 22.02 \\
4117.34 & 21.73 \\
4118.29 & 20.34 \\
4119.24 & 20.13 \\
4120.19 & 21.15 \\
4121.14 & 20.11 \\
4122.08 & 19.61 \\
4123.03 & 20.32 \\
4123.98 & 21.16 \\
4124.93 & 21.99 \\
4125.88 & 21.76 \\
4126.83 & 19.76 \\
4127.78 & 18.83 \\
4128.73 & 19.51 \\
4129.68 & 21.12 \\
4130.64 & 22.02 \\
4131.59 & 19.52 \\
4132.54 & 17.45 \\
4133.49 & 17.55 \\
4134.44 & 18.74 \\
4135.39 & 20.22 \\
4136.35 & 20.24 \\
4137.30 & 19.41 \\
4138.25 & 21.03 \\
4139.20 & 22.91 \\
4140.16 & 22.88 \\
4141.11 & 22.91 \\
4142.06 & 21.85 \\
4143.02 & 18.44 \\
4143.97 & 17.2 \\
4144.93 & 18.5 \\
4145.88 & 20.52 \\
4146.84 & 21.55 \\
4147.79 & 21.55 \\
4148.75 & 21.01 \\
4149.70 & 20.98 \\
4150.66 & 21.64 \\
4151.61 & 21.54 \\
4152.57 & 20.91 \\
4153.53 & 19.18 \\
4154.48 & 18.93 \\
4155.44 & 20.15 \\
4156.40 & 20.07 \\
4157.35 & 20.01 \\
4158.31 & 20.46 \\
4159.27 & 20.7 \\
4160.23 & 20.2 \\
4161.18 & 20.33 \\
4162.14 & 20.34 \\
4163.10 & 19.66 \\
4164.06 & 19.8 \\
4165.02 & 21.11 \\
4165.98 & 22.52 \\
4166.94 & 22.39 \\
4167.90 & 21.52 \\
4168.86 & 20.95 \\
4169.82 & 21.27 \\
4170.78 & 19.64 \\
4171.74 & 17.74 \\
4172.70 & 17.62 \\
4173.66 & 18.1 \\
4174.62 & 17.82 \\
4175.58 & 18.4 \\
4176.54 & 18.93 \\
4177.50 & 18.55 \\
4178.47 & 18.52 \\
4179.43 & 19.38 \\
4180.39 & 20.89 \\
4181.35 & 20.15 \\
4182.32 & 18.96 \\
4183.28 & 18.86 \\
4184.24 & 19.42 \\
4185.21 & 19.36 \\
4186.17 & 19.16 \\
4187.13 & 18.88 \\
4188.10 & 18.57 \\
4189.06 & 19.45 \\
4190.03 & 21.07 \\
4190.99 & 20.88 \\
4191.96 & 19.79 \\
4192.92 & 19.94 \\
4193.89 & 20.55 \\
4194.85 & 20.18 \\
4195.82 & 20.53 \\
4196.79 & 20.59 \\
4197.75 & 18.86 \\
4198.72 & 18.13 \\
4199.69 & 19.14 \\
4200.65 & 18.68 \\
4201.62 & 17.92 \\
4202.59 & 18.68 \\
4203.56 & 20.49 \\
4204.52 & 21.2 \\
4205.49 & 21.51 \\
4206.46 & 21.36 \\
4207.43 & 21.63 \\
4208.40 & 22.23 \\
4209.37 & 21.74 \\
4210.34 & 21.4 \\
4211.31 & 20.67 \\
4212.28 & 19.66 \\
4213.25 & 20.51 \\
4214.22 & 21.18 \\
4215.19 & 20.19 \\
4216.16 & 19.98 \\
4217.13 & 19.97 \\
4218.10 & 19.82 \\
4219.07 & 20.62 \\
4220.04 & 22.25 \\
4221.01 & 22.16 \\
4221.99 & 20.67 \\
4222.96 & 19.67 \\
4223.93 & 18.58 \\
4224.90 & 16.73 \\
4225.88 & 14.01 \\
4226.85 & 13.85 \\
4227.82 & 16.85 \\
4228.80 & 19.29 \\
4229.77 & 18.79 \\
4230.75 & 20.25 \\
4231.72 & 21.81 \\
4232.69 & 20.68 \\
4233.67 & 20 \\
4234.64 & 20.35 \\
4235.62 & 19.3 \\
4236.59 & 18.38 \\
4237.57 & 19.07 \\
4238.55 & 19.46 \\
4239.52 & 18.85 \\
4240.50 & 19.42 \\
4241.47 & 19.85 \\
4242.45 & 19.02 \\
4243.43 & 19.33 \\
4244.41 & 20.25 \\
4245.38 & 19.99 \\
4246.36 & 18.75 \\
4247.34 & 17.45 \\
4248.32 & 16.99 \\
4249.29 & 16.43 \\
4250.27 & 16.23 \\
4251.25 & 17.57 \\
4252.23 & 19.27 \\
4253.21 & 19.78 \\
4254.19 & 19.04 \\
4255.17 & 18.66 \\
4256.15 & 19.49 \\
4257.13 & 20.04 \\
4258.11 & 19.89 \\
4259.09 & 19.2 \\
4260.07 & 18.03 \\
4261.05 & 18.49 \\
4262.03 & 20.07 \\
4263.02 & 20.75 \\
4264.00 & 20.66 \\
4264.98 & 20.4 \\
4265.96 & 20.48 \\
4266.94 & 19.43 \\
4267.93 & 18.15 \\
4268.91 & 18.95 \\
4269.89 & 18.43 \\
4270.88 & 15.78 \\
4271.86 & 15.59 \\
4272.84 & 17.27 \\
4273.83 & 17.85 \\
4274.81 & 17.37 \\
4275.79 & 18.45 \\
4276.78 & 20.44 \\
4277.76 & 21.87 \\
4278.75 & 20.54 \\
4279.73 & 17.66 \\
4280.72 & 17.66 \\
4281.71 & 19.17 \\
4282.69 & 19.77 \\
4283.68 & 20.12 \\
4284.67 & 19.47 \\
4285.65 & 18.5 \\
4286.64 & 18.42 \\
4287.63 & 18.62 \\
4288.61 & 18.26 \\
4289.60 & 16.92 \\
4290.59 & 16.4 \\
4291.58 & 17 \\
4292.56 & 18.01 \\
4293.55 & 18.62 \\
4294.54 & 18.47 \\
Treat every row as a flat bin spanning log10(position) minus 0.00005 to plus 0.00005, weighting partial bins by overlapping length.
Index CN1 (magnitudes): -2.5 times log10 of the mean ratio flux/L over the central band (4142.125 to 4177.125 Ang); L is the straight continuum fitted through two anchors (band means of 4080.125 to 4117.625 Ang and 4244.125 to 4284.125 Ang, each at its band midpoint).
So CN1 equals -0.04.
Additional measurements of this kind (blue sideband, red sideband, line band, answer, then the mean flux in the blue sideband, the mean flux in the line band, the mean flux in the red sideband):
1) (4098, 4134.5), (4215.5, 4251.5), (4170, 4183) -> 0.02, 19.4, 18.9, 19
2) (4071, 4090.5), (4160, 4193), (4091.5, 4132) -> 0.01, 19.6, 19.5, 19.7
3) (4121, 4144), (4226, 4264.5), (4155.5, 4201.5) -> 0.00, 20.3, 19.7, 19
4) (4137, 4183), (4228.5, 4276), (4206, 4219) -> -0.07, 20.2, 20.8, 19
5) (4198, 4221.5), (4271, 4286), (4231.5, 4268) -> 0.01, 20.4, 19.2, 18.7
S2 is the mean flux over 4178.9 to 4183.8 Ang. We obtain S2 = 19.7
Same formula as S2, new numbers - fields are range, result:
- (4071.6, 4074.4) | 18.4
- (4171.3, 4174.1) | 17.8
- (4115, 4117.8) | 21.8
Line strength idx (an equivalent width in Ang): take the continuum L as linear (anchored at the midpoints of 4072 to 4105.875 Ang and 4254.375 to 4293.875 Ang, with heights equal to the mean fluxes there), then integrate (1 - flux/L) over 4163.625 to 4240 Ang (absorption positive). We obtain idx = -3.6 Ang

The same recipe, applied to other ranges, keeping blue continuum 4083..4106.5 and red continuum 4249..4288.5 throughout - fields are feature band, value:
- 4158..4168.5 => -1.03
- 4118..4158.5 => -2.90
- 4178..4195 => -0.64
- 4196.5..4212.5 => -1.11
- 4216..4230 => 0.03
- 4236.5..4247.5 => -0.20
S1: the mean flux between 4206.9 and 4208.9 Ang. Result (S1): 21.9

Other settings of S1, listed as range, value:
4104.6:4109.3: 19.4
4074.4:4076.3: 18.5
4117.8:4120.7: 20.5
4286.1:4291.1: 17.7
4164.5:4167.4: 22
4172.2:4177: 18.2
